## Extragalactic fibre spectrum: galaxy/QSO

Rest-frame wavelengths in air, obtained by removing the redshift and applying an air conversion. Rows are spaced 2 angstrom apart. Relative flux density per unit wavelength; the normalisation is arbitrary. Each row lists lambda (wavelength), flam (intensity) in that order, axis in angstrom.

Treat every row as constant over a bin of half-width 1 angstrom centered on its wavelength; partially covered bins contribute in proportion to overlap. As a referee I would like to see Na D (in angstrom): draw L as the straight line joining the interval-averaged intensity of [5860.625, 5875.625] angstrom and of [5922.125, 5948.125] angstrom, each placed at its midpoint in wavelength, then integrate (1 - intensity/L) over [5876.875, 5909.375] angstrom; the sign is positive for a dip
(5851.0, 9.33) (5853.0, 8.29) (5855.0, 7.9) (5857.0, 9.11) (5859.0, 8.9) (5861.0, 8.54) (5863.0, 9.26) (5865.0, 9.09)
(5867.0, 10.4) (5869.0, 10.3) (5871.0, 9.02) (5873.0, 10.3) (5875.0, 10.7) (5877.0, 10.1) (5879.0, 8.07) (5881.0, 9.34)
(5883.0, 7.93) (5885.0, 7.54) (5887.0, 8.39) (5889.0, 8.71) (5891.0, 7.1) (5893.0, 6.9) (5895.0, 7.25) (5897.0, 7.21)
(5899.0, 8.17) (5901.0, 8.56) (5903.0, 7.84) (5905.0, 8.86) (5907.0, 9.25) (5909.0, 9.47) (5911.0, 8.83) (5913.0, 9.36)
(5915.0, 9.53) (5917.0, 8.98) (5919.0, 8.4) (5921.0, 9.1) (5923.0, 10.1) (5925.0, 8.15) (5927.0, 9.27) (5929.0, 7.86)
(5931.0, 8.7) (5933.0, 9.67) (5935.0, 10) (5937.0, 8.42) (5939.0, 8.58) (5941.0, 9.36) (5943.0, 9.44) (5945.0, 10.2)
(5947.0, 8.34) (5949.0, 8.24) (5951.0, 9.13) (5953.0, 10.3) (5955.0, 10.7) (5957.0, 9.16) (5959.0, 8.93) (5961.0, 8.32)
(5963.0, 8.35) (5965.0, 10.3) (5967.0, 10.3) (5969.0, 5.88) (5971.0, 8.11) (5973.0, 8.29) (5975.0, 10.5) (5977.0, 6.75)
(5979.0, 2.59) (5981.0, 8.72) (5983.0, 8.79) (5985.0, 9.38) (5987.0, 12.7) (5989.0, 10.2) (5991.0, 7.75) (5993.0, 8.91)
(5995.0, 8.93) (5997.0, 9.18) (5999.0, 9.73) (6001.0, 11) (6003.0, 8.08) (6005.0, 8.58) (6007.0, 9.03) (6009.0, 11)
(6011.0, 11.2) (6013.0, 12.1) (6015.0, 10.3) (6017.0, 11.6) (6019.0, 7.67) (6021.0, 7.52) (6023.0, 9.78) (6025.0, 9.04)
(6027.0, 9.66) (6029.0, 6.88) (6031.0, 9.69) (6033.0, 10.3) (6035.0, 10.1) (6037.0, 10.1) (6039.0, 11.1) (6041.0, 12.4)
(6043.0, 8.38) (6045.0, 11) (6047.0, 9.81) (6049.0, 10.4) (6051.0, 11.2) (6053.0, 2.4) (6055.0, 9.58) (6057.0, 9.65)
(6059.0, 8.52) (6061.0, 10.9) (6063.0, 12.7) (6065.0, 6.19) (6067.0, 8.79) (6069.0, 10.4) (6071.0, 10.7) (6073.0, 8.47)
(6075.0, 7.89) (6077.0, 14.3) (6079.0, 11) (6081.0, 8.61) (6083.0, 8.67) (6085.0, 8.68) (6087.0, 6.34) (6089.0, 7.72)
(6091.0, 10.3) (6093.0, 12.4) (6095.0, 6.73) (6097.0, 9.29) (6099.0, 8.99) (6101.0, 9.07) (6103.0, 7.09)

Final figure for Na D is 4.38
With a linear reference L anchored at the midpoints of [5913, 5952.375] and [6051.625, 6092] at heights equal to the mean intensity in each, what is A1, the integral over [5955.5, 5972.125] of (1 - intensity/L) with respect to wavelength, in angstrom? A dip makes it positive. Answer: 0.61 angstrom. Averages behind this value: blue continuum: 9.05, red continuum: 9.11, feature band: 8.73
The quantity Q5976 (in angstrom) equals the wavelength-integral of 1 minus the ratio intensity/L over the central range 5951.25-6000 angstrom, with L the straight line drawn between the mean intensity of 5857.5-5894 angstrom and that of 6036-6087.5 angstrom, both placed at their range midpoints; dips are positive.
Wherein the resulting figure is 2.1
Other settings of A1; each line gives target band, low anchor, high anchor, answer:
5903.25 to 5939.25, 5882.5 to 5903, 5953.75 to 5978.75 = -4.0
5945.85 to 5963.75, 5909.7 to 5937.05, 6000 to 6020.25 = 0.6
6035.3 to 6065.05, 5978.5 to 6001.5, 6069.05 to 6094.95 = -1.2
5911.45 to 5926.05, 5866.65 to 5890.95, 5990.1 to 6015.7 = 0.3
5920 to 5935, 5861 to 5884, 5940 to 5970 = 0.3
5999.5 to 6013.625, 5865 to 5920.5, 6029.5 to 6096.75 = -1.2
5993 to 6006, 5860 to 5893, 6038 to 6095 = 0.2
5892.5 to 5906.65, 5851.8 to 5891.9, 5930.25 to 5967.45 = 1.8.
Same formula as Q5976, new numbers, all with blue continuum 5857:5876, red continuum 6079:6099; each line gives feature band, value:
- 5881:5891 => 1.43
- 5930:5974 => 1.32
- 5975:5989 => 1.13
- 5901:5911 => 0.67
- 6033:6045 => -1.89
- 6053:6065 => -0.41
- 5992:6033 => -1.78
